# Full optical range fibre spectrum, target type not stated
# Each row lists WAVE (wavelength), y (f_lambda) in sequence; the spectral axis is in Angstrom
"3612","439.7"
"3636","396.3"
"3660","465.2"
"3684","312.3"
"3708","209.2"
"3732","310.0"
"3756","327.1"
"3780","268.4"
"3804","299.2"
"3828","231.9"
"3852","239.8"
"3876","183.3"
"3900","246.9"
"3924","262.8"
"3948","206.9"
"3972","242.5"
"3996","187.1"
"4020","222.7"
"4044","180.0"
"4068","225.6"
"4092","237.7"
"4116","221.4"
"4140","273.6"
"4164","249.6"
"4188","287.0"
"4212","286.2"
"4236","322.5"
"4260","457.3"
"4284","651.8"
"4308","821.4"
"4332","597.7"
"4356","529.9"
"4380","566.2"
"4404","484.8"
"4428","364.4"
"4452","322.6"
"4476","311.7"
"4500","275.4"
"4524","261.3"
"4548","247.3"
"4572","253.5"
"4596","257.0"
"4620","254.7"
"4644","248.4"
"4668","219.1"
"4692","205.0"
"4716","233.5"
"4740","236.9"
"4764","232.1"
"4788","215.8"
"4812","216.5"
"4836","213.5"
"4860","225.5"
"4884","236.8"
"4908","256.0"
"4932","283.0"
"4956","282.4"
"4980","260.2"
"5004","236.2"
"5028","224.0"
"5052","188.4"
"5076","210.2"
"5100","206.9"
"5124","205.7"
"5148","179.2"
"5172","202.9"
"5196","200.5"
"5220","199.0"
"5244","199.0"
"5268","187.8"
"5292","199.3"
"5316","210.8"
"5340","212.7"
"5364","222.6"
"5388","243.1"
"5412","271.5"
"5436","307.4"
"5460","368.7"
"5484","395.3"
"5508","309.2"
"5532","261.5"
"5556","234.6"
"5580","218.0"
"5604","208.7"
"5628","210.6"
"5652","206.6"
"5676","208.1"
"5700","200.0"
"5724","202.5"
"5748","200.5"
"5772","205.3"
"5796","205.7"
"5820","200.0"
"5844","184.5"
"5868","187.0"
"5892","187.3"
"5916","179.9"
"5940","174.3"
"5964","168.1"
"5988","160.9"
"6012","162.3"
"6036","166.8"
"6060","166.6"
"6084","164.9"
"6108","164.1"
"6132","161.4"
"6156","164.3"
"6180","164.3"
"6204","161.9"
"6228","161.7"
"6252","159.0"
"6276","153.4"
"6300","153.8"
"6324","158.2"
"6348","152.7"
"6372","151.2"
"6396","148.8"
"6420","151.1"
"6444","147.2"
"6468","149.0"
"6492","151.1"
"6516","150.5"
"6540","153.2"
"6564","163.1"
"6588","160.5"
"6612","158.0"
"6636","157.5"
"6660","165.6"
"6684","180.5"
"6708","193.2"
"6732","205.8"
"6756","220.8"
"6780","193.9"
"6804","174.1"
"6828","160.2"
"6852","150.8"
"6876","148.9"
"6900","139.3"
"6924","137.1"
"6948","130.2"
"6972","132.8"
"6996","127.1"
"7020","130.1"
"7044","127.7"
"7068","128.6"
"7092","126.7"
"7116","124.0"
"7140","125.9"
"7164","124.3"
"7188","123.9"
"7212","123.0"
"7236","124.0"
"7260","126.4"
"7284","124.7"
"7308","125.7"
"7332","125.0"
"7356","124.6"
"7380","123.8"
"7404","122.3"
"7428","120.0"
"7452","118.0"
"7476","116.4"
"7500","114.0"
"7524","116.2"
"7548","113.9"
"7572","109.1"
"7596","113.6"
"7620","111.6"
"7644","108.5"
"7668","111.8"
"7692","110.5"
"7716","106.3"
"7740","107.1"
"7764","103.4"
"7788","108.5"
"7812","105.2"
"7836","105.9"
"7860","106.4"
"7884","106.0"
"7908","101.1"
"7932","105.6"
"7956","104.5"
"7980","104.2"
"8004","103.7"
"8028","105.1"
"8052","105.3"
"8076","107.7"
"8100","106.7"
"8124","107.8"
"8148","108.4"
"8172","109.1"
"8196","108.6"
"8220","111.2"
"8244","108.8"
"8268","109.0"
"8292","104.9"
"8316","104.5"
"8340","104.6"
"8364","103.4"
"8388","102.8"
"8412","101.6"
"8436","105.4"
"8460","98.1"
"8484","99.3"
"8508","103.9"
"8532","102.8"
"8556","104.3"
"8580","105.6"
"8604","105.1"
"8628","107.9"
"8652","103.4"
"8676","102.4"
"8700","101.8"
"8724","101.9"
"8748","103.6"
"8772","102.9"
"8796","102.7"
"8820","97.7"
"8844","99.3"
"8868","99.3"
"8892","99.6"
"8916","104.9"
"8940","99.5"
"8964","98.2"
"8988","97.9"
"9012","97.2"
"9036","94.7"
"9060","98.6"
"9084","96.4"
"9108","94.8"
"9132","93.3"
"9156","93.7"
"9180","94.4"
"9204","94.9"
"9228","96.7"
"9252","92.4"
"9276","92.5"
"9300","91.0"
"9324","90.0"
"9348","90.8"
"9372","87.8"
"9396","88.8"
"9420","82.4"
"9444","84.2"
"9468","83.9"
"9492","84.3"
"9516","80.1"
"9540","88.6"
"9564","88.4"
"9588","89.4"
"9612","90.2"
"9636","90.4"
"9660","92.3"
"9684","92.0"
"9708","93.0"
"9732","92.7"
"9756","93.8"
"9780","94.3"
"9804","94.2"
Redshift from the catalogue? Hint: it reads 2.530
